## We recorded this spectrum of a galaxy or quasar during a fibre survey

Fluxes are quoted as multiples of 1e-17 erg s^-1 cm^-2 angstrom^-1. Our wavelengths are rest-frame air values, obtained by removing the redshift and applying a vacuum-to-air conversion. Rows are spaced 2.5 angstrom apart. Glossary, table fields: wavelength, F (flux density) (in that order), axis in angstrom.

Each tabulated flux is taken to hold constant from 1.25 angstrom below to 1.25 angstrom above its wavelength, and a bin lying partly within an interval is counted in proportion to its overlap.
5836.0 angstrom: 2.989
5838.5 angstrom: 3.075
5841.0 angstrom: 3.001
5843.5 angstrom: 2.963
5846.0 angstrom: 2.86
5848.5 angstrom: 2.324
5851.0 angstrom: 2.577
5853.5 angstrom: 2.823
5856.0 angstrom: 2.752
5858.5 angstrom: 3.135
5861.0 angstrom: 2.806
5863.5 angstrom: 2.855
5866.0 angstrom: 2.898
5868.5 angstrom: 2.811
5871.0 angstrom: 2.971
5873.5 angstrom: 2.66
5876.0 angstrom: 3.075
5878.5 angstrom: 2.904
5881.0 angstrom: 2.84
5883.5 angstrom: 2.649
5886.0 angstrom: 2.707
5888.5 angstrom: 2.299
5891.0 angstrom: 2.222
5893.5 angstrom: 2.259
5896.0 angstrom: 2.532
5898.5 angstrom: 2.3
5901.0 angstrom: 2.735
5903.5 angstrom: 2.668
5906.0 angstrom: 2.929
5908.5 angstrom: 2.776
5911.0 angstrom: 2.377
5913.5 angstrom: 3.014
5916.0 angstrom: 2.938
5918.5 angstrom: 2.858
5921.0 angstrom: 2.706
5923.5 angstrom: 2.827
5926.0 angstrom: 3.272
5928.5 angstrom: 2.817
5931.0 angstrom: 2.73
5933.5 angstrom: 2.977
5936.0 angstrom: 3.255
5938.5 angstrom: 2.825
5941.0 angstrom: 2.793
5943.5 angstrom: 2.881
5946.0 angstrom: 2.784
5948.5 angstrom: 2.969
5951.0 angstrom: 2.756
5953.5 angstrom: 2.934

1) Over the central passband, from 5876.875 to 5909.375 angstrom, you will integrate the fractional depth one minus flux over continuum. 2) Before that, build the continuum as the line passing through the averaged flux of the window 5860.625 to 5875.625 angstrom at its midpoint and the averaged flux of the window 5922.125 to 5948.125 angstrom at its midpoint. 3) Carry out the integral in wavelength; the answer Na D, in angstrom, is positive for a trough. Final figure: 3.0 angstrom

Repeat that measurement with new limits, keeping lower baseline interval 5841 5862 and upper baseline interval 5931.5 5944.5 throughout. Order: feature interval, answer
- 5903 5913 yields 0.6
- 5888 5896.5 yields 1.6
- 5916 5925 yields 0.2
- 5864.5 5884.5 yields -0.2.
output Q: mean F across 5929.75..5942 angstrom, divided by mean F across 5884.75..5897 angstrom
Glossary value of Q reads 1.22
